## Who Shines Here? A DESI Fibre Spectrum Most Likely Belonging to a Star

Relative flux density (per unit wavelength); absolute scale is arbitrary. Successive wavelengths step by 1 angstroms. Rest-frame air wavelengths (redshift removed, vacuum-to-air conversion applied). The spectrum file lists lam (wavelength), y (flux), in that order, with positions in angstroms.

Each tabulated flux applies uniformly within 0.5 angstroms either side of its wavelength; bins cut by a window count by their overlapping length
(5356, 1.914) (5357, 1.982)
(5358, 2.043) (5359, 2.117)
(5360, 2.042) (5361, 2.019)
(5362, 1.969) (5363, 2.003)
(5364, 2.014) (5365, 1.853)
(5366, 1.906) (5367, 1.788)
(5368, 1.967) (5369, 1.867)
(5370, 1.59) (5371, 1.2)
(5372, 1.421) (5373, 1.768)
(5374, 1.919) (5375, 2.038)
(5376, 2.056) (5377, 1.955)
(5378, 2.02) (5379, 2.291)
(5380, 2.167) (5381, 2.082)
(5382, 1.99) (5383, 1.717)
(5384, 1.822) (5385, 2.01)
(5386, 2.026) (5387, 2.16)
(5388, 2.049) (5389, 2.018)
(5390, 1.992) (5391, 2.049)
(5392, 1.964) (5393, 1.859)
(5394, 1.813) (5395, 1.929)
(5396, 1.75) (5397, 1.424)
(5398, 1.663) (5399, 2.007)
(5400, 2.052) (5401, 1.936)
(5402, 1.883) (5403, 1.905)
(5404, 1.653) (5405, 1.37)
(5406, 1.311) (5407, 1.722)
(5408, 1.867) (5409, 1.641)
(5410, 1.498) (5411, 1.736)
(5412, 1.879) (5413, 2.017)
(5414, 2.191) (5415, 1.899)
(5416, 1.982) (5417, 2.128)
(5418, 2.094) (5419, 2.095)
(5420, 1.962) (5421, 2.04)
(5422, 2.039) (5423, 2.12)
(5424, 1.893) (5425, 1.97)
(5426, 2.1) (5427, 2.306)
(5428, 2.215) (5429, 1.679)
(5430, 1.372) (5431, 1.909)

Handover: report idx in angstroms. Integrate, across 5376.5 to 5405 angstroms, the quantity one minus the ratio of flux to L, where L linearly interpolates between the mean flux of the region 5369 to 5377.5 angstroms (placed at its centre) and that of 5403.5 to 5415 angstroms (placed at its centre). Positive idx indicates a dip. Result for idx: -3.1 angstroms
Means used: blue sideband 1.75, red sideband 1.72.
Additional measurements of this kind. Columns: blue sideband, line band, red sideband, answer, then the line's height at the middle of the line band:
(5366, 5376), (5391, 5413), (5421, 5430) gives 1.5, 1.9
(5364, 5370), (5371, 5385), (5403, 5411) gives -1.0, 1.79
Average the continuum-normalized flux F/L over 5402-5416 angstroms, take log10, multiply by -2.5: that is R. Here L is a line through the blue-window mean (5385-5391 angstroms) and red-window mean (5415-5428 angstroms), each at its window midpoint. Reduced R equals 0.17 mag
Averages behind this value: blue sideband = 2.05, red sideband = 2.06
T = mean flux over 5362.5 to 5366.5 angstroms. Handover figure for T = 1.94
